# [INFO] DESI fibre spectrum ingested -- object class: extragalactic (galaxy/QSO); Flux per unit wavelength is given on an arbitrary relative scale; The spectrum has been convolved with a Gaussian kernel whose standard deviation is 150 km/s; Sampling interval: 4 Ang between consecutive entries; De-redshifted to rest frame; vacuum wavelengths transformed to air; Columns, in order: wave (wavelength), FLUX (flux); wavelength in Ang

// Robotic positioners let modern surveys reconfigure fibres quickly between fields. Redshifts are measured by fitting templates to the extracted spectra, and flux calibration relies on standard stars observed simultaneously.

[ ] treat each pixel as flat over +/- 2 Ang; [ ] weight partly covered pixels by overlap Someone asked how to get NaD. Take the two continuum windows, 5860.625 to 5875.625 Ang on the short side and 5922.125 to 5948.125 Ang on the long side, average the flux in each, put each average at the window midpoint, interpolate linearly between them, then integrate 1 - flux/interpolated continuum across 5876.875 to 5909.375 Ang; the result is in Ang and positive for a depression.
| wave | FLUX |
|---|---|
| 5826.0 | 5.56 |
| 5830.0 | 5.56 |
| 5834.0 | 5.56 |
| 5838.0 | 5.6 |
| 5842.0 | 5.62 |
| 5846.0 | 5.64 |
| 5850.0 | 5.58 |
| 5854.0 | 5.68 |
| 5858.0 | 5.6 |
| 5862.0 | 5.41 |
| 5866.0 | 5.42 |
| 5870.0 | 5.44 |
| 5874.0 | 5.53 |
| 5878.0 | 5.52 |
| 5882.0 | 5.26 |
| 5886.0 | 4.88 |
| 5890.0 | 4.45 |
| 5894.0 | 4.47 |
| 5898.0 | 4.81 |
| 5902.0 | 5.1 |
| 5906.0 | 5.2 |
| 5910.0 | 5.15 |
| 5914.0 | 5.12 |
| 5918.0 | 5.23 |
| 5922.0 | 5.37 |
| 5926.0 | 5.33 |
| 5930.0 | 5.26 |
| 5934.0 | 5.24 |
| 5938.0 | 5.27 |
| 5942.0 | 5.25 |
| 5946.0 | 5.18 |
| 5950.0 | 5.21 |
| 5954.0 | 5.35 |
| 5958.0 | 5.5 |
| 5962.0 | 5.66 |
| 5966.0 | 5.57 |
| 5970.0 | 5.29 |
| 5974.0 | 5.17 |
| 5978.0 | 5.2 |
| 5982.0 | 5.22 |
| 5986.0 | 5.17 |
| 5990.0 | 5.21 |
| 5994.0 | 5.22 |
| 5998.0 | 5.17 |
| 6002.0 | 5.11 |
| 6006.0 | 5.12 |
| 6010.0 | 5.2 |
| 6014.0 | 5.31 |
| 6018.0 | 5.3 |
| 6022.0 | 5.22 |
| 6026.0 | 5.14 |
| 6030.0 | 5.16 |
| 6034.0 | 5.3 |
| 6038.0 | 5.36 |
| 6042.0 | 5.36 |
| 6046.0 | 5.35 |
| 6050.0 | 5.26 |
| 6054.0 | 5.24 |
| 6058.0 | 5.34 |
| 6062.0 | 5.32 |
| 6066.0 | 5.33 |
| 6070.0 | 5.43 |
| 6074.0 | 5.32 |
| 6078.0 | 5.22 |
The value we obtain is 2.6 Ang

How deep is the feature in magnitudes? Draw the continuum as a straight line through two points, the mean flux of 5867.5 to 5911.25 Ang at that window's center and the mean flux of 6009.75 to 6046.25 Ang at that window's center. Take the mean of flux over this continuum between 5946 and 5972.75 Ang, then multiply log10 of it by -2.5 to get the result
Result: -0.05 mag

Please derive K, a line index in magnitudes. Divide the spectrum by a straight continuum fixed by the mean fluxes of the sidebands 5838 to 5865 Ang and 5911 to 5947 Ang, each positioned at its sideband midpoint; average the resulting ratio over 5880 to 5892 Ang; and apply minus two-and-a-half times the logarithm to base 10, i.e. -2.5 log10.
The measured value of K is 0.12 mag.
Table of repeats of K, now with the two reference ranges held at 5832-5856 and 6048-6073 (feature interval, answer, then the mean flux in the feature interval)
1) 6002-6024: 0.03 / 5.22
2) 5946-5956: 0.04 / 5.26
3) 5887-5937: 0.09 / 5.06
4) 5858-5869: 0.03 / 5.45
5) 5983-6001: 0.05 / 5.19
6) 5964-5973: 0.01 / 5.4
